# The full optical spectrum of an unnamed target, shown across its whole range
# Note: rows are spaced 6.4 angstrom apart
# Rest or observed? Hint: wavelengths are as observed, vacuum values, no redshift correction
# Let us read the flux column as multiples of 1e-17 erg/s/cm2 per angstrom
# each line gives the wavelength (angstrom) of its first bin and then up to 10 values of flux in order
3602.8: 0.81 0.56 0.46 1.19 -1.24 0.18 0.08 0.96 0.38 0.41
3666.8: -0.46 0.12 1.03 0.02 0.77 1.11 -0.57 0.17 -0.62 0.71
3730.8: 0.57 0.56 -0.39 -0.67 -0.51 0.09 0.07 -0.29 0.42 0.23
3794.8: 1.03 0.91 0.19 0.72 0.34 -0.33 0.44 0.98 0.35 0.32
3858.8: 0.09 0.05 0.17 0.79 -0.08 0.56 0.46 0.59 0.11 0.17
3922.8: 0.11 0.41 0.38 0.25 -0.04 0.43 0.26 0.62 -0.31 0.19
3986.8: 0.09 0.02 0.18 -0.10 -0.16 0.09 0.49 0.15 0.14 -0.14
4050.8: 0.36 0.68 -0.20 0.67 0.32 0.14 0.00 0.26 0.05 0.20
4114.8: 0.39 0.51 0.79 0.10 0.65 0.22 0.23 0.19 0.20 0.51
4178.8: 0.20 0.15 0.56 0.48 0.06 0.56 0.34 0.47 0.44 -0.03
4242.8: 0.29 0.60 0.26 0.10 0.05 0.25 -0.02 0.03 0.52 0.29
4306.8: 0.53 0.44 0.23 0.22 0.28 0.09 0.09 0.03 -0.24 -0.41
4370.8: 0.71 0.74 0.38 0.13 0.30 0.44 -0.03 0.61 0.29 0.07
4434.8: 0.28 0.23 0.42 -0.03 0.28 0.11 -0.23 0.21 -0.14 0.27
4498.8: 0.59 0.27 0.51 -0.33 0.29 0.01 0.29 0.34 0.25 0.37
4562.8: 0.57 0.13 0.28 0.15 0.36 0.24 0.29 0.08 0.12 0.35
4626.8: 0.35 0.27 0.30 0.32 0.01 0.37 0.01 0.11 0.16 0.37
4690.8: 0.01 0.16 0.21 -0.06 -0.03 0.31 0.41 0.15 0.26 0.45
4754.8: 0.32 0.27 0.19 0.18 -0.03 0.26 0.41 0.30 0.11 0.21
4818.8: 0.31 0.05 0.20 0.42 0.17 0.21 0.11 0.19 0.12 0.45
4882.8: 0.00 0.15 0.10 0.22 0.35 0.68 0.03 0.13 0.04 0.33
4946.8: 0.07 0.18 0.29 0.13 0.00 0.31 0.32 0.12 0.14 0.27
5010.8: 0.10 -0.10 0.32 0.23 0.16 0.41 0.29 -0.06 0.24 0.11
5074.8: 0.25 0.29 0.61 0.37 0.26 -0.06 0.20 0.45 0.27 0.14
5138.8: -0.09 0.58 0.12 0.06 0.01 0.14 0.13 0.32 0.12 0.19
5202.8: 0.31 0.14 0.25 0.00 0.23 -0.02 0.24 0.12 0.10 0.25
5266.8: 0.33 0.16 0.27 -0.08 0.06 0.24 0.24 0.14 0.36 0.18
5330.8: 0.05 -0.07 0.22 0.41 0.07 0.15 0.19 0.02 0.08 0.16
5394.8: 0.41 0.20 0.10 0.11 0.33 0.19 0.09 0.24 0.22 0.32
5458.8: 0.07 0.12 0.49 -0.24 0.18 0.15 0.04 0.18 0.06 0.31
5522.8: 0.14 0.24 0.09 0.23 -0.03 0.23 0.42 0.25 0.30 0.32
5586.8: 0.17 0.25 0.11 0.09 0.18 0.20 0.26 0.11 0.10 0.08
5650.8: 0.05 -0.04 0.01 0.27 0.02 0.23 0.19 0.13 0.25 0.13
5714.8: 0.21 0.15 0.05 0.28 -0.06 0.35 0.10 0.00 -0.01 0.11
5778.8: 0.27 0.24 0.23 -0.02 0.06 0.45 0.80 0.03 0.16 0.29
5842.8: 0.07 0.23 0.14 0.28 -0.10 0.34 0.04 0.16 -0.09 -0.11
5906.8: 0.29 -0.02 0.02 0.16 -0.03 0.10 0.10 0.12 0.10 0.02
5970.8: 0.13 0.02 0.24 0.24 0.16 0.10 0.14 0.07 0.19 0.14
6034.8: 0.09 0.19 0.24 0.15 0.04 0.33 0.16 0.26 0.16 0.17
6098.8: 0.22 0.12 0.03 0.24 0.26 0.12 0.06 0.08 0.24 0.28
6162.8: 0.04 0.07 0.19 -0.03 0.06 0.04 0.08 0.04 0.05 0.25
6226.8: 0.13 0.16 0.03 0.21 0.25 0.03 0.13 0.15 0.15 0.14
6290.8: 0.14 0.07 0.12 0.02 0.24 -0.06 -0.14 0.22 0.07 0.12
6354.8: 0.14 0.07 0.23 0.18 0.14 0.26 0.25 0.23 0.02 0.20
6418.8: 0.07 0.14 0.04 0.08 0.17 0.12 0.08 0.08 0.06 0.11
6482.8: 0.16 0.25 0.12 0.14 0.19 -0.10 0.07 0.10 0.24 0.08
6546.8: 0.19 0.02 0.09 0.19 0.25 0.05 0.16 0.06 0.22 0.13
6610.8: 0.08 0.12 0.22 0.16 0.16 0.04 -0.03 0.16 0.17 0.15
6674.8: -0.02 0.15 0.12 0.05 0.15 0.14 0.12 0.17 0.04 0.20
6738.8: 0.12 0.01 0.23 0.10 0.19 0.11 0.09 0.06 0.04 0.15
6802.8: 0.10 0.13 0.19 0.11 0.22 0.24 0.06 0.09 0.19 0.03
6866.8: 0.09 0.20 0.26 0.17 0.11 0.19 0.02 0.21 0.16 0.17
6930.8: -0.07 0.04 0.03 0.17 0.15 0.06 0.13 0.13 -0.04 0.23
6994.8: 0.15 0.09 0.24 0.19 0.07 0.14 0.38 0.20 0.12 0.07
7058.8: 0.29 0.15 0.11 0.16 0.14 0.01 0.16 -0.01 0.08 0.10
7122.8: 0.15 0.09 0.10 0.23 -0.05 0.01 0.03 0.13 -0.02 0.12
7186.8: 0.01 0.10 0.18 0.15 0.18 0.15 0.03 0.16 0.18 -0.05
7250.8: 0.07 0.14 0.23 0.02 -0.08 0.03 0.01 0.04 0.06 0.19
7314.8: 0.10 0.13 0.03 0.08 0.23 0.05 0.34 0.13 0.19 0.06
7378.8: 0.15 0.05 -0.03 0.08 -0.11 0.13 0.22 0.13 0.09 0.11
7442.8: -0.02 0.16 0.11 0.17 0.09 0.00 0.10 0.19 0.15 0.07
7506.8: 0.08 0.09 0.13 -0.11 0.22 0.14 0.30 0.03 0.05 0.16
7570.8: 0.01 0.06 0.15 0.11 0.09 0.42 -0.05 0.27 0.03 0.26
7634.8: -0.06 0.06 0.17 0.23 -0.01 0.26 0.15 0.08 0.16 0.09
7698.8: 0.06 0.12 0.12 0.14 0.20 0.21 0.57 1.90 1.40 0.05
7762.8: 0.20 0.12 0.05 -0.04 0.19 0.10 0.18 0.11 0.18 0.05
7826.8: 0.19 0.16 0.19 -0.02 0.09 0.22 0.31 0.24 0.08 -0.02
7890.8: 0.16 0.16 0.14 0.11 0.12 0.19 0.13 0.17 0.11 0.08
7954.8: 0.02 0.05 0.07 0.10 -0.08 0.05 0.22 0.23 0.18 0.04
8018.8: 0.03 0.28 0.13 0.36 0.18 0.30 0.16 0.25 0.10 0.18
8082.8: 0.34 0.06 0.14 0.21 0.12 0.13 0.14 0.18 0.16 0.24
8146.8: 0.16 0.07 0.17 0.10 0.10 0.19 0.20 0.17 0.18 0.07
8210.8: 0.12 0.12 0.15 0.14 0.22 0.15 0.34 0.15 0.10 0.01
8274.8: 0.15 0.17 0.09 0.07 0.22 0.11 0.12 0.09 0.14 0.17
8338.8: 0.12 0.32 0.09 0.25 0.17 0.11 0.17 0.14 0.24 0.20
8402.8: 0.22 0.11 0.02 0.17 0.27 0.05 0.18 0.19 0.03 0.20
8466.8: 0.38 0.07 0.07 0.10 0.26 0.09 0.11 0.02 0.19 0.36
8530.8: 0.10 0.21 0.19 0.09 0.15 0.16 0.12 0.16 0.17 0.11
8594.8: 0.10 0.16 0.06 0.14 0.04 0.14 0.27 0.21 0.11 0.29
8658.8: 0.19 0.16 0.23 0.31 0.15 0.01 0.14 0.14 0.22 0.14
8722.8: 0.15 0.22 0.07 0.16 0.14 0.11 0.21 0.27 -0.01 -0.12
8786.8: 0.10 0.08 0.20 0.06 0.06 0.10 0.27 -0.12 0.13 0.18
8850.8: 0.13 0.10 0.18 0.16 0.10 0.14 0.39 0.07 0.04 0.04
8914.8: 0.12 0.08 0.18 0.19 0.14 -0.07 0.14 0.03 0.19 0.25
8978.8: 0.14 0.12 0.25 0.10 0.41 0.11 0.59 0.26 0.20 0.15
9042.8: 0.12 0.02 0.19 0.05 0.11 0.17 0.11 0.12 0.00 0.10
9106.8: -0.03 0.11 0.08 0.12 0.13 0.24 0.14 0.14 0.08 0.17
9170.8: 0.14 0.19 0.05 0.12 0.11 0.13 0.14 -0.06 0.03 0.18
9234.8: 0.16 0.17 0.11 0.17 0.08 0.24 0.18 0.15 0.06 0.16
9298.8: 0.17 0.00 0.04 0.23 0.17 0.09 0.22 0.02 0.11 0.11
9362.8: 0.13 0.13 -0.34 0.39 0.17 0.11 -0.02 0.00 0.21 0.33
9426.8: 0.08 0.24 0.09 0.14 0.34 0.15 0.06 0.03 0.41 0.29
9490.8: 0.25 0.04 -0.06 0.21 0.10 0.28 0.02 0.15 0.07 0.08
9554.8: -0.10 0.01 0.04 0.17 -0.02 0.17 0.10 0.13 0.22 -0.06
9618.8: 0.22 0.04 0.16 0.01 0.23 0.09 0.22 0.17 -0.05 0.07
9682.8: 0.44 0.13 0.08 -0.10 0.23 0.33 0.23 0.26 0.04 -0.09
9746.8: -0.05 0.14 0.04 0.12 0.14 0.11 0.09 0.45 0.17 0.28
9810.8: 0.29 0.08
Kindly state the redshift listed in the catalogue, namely 1.08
